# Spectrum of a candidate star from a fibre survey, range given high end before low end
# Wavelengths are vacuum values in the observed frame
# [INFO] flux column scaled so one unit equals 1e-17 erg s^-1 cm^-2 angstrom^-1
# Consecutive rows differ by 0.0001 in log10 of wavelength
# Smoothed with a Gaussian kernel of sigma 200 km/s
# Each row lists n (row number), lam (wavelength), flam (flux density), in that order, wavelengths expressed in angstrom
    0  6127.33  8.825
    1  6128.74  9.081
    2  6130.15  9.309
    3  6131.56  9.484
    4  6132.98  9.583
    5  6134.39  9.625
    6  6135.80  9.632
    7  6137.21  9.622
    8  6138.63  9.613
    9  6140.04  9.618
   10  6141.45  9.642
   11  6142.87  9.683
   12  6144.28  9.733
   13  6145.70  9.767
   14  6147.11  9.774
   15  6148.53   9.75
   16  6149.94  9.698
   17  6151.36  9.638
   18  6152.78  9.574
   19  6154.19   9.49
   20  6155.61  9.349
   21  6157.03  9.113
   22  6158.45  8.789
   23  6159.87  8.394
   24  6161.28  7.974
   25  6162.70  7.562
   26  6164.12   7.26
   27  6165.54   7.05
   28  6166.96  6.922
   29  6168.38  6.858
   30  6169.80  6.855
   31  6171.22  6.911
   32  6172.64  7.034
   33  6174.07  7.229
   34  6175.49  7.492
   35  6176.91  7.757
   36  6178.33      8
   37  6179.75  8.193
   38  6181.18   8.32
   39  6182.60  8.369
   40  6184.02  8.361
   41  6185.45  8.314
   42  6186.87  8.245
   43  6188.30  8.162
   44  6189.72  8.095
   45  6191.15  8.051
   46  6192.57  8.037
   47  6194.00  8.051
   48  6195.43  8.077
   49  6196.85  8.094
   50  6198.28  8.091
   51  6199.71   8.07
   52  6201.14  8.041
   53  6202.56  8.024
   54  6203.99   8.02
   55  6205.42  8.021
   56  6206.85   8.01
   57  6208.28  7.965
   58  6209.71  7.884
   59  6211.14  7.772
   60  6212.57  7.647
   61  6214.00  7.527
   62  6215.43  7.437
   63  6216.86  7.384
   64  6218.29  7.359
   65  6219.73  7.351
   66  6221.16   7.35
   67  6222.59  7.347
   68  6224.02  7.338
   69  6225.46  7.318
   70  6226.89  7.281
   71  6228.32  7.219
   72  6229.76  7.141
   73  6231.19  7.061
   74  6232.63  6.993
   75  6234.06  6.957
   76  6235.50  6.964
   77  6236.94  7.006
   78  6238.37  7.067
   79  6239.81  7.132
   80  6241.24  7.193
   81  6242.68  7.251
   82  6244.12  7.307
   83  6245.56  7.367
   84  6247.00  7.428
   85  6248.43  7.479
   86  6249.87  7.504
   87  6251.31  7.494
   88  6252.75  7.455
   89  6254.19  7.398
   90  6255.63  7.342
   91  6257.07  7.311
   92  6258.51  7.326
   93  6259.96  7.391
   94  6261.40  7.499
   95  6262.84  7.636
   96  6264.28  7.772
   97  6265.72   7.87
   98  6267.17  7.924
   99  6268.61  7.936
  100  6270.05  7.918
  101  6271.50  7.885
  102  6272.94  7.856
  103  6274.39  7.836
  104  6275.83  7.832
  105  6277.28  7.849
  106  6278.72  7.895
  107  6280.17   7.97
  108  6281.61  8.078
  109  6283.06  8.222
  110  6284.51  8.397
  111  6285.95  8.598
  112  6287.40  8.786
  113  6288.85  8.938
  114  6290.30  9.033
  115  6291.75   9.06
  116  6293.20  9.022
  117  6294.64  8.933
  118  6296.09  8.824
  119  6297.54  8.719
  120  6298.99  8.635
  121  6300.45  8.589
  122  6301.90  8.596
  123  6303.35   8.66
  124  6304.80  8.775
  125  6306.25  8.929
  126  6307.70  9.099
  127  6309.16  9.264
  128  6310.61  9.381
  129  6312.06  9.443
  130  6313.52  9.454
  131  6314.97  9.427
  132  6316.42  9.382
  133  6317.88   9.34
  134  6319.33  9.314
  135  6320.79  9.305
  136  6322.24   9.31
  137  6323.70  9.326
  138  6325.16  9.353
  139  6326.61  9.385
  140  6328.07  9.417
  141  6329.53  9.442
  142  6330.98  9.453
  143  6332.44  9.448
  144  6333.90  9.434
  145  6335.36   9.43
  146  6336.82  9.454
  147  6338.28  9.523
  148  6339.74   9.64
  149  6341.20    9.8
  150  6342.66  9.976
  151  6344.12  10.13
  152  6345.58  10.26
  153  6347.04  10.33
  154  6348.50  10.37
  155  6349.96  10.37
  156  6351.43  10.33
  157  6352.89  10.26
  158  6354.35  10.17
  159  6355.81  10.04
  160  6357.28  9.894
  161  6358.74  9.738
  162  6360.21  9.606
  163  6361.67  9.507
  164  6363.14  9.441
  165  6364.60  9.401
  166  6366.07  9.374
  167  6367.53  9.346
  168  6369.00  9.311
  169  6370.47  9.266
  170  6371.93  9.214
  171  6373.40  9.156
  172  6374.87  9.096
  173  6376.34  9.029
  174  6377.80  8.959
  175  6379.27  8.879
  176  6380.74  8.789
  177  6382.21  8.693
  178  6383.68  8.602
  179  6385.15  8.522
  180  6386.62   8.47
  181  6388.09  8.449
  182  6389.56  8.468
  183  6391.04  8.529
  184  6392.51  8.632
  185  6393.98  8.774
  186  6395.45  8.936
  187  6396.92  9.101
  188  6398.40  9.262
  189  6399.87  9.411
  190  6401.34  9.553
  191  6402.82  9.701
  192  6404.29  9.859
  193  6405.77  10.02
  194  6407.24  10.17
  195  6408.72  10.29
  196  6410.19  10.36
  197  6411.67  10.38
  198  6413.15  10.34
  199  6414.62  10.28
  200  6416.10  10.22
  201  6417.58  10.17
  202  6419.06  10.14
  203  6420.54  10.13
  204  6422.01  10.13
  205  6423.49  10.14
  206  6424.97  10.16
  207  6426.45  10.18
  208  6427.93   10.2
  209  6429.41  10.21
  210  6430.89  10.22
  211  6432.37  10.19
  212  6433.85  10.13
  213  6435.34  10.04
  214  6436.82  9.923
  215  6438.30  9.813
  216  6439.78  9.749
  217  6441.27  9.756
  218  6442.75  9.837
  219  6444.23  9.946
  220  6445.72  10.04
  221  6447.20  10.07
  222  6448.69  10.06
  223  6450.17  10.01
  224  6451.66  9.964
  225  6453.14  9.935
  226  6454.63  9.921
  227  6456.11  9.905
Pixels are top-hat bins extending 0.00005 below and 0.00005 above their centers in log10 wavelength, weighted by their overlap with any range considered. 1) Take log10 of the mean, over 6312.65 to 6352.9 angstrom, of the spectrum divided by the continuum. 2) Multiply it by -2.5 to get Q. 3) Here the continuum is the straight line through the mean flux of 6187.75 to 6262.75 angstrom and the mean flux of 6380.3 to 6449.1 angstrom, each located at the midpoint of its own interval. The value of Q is -0.106 mag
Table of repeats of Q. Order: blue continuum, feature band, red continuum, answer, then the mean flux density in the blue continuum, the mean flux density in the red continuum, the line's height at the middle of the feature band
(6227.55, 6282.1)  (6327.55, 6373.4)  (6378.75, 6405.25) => -0.146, 7.49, 8.93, 8.49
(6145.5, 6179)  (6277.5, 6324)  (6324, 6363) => 0.064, 8.24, 9.79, 9.42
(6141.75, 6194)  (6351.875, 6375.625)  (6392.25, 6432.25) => 0.004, 8.33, 9.91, 9.6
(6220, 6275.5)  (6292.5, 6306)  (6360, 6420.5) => -0.083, 7.41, 9.37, 8.12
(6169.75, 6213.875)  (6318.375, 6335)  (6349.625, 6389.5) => -0.049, 7.92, 9.3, 8.97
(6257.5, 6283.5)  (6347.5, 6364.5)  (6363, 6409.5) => -0.135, 7.81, 9.15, 8.8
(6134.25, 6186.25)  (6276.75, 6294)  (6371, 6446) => 0.071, 8.55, 9.59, 9.08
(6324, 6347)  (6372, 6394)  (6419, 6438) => 0.133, 9.63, 10.1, 9.88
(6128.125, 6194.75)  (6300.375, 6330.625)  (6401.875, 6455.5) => 0.025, 8.57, 10.1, 9.44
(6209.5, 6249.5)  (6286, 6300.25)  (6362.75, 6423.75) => -0.094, 7.3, 9.4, 8.12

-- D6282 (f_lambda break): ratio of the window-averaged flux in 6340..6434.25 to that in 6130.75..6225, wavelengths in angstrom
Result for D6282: 1.16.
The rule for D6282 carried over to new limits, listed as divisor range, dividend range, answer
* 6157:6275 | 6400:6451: 1.32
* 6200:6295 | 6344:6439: 1.25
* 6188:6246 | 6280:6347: 1.21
